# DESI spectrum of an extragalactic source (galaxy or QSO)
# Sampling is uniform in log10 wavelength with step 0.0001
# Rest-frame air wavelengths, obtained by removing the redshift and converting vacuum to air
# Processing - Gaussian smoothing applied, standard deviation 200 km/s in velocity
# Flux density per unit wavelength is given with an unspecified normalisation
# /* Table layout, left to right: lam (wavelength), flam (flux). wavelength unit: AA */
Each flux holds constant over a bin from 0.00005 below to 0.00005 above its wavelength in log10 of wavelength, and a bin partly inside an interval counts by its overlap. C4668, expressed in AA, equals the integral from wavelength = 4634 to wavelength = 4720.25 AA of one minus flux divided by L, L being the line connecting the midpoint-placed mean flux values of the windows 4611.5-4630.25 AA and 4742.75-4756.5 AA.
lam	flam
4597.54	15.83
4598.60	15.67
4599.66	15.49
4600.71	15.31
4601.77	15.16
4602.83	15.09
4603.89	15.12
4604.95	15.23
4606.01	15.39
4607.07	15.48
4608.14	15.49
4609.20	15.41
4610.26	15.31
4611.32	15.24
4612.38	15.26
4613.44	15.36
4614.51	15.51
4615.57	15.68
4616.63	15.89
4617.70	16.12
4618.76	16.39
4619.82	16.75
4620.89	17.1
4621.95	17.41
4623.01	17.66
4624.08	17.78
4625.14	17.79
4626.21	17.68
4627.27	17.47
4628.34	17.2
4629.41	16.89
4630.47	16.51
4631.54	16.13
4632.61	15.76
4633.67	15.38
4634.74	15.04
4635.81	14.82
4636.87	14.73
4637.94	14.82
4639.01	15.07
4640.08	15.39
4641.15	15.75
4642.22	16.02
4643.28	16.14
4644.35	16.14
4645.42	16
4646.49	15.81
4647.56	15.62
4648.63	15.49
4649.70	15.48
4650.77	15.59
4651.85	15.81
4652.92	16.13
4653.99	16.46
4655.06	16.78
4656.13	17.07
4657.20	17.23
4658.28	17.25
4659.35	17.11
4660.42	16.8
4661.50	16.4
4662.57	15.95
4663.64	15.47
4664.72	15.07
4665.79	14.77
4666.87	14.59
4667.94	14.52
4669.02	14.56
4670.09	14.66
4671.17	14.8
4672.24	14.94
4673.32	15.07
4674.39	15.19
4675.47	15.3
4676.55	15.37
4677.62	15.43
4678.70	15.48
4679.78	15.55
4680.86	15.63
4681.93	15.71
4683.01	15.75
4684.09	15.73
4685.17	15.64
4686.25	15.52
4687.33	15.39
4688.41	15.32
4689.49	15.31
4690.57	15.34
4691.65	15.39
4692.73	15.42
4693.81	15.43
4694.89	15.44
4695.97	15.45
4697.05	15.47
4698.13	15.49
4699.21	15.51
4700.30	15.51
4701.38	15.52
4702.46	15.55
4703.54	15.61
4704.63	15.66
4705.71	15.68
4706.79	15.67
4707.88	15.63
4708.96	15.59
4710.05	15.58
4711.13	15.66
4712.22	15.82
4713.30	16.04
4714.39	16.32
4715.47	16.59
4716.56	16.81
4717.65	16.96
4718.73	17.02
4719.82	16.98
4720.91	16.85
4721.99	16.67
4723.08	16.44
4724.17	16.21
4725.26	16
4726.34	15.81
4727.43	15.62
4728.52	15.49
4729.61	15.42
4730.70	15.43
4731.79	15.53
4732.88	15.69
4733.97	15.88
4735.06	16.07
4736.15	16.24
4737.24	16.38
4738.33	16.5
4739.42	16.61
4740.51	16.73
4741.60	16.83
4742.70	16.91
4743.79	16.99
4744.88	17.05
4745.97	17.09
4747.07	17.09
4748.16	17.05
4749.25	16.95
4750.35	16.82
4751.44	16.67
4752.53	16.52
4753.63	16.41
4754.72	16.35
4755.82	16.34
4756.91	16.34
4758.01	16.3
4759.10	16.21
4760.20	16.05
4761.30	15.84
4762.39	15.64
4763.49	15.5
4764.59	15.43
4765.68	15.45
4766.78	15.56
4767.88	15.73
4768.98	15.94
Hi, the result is 5.4 AA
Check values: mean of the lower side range 16.7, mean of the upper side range 16.8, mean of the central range 15.7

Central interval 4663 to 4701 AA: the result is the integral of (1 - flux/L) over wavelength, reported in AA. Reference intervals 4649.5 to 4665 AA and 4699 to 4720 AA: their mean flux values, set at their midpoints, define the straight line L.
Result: 2.0 AA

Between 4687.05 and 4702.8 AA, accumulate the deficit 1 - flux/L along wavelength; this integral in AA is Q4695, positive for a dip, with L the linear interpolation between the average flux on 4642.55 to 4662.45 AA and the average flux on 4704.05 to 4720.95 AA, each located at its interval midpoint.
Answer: 0.7 AA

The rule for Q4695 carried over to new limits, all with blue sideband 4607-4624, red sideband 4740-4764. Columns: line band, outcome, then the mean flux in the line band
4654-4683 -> 1.04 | 15.7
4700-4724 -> 0.42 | 16.1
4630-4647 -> 0.58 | 15.6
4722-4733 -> 0.42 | 15.8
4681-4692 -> 0.53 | 15.5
